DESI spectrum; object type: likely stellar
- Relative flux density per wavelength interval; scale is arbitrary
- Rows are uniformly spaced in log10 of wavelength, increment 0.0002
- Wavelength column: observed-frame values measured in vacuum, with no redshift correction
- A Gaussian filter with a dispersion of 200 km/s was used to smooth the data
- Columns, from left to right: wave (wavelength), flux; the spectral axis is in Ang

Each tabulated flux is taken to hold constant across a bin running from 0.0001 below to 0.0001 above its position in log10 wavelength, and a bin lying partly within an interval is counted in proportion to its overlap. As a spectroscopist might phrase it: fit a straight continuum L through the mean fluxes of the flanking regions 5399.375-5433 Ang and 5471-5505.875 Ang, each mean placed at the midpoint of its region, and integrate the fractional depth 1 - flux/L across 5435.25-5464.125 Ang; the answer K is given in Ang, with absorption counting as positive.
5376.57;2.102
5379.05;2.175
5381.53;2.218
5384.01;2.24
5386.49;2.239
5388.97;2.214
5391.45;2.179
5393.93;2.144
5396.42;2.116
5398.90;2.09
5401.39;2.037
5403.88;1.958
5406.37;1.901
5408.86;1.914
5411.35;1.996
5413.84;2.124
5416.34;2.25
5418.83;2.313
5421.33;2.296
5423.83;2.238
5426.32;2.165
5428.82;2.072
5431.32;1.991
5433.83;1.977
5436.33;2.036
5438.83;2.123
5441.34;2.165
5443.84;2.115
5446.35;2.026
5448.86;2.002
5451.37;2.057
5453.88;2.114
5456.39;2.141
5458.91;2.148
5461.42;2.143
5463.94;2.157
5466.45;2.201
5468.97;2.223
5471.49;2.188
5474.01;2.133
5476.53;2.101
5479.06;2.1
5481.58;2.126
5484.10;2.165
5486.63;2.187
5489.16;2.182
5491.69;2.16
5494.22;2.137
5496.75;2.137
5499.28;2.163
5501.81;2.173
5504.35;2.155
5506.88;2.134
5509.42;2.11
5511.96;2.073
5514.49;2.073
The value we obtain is 0.26 Ang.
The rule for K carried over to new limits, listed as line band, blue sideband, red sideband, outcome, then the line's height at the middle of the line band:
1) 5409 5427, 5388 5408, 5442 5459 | -0.89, 2.08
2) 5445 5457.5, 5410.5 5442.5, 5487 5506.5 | 0.44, 2.14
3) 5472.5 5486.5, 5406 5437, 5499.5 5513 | -0.05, 2.12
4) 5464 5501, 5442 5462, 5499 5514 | -0.75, 2.11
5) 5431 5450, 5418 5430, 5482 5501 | 1.24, 2.2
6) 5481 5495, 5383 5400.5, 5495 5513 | -0.14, 2.14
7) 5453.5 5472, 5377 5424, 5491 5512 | -0.23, 2.14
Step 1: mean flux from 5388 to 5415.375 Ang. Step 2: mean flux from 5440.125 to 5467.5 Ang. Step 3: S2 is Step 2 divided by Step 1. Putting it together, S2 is 1.0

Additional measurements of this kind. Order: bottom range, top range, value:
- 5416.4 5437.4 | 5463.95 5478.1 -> 1.01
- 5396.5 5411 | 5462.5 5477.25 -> 1.09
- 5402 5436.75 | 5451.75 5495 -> 1.03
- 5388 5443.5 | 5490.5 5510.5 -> 1.02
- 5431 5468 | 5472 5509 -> 1.02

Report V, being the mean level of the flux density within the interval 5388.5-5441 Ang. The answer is 2.1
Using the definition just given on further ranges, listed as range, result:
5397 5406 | 2.02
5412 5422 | 2.23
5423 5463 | 2.09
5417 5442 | 2.14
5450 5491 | 2.15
